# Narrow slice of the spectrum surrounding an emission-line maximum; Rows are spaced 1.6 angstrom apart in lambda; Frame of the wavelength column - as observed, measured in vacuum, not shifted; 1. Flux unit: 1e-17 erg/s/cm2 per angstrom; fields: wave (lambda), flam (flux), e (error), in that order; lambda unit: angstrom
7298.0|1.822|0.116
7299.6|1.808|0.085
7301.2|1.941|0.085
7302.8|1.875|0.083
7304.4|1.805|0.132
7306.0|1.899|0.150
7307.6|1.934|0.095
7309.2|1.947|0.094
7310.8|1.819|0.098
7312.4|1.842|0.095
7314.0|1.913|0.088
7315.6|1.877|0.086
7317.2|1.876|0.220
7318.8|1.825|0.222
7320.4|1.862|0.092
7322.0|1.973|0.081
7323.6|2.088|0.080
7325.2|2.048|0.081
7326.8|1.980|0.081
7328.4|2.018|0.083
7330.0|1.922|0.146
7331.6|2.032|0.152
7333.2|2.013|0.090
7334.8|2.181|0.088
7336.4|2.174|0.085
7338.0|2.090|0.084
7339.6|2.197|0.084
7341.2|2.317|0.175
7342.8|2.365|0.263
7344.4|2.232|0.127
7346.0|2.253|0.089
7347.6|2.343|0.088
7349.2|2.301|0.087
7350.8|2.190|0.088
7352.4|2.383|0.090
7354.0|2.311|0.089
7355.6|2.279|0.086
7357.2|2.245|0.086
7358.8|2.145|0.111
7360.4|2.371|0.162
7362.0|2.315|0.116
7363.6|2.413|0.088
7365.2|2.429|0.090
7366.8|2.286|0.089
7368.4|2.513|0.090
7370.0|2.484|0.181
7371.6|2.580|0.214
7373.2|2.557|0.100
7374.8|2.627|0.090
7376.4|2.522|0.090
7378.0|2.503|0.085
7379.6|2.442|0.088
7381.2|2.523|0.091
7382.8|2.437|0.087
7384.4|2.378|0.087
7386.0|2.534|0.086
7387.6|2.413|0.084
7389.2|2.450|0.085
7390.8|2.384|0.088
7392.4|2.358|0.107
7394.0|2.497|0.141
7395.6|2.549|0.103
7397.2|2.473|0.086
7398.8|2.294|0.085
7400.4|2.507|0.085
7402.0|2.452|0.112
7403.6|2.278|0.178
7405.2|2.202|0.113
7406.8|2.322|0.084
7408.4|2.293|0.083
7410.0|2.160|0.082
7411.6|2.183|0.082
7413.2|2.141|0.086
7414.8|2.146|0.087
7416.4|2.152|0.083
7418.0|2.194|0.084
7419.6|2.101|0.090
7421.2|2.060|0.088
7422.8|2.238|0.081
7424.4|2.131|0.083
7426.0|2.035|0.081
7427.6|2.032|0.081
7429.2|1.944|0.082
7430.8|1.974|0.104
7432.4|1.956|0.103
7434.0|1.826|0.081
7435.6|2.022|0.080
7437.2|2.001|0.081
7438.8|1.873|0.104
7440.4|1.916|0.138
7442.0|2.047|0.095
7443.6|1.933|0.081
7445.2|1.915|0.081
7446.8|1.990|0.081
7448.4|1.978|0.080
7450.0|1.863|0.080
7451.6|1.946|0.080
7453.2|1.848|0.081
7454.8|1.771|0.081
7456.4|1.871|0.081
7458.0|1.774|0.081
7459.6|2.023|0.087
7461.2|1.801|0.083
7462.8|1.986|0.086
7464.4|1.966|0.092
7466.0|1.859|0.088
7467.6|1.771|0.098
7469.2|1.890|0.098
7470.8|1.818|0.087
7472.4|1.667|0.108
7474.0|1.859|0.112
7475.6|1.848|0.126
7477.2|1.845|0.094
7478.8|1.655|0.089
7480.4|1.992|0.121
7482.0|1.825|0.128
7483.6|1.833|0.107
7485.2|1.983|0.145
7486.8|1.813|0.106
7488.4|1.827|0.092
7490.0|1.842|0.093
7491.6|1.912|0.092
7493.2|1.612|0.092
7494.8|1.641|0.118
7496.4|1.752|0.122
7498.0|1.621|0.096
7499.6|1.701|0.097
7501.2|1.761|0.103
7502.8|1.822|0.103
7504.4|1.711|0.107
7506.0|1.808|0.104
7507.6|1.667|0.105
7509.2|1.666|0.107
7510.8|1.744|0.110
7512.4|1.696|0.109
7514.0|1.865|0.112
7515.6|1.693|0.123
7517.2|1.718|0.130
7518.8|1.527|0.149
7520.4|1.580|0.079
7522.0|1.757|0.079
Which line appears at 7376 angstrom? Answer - Mg II 2798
